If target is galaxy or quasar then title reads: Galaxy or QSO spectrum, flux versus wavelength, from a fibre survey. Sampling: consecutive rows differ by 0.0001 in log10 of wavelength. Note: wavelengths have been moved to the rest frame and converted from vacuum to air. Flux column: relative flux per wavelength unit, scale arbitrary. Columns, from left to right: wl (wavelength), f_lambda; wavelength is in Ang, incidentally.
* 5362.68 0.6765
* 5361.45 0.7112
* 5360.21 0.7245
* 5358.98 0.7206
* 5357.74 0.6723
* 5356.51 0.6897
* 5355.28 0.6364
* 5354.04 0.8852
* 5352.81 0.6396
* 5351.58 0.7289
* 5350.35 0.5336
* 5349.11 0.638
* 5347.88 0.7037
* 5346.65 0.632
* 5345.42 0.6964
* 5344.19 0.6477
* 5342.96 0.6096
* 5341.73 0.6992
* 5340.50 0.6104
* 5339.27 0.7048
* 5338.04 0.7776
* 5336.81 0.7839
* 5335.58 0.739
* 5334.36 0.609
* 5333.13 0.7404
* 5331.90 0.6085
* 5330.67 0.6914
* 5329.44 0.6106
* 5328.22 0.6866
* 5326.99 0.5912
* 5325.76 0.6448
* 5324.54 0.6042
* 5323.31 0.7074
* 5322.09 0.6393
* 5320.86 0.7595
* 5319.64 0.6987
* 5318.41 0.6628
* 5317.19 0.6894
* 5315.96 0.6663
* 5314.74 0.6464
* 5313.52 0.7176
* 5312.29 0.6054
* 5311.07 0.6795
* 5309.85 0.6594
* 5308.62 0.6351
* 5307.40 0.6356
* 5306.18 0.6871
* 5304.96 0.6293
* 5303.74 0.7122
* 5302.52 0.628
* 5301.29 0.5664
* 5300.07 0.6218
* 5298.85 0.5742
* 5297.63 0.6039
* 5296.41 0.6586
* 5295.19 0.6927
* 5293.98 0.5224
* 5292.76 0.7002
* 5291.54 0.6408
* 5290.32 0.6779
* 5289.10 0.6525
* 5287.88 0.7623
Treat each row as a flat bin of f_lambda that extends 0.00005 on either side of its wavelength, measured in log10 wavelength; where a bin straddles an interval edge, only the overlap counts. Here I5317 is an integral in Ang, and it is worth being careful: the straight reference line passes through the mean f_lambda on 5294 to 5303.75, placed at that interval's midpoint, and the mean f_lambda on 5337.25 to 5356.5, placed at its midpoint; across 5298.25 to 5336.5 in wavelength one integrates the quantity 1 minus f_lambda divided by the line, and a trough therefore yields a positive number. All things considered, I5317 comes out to -0.9 Ang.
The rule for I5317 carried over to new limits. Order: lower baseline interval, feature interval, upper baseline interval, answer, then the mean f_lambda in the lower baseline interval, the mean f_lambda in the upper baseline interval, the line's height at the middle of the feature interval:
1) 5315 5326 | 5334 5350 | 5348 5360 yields 0.0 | 0.675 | 0.685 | 0.681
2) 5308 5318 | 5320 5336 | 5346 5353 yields -0.2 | 0.662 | 0.647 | 0.656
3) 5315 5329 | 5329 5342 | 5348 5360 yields -0.3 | 0.667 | 0.685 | 0.675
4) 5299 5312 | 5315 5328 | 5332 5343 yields 0.1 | 0.642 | 0.698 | 0.67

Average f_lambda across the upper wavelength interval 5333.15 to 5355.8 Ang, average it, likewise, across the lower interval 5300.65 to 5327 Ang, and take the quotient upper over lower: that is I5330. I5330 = 1.0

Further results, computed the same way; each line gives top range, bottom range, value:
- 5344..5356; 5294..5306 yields 1.07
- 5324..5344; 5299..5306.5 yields 1.05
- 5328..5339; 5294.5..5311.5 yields 1.08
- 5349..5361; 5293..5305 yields 1.11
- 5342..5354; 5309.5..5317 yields 1.00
